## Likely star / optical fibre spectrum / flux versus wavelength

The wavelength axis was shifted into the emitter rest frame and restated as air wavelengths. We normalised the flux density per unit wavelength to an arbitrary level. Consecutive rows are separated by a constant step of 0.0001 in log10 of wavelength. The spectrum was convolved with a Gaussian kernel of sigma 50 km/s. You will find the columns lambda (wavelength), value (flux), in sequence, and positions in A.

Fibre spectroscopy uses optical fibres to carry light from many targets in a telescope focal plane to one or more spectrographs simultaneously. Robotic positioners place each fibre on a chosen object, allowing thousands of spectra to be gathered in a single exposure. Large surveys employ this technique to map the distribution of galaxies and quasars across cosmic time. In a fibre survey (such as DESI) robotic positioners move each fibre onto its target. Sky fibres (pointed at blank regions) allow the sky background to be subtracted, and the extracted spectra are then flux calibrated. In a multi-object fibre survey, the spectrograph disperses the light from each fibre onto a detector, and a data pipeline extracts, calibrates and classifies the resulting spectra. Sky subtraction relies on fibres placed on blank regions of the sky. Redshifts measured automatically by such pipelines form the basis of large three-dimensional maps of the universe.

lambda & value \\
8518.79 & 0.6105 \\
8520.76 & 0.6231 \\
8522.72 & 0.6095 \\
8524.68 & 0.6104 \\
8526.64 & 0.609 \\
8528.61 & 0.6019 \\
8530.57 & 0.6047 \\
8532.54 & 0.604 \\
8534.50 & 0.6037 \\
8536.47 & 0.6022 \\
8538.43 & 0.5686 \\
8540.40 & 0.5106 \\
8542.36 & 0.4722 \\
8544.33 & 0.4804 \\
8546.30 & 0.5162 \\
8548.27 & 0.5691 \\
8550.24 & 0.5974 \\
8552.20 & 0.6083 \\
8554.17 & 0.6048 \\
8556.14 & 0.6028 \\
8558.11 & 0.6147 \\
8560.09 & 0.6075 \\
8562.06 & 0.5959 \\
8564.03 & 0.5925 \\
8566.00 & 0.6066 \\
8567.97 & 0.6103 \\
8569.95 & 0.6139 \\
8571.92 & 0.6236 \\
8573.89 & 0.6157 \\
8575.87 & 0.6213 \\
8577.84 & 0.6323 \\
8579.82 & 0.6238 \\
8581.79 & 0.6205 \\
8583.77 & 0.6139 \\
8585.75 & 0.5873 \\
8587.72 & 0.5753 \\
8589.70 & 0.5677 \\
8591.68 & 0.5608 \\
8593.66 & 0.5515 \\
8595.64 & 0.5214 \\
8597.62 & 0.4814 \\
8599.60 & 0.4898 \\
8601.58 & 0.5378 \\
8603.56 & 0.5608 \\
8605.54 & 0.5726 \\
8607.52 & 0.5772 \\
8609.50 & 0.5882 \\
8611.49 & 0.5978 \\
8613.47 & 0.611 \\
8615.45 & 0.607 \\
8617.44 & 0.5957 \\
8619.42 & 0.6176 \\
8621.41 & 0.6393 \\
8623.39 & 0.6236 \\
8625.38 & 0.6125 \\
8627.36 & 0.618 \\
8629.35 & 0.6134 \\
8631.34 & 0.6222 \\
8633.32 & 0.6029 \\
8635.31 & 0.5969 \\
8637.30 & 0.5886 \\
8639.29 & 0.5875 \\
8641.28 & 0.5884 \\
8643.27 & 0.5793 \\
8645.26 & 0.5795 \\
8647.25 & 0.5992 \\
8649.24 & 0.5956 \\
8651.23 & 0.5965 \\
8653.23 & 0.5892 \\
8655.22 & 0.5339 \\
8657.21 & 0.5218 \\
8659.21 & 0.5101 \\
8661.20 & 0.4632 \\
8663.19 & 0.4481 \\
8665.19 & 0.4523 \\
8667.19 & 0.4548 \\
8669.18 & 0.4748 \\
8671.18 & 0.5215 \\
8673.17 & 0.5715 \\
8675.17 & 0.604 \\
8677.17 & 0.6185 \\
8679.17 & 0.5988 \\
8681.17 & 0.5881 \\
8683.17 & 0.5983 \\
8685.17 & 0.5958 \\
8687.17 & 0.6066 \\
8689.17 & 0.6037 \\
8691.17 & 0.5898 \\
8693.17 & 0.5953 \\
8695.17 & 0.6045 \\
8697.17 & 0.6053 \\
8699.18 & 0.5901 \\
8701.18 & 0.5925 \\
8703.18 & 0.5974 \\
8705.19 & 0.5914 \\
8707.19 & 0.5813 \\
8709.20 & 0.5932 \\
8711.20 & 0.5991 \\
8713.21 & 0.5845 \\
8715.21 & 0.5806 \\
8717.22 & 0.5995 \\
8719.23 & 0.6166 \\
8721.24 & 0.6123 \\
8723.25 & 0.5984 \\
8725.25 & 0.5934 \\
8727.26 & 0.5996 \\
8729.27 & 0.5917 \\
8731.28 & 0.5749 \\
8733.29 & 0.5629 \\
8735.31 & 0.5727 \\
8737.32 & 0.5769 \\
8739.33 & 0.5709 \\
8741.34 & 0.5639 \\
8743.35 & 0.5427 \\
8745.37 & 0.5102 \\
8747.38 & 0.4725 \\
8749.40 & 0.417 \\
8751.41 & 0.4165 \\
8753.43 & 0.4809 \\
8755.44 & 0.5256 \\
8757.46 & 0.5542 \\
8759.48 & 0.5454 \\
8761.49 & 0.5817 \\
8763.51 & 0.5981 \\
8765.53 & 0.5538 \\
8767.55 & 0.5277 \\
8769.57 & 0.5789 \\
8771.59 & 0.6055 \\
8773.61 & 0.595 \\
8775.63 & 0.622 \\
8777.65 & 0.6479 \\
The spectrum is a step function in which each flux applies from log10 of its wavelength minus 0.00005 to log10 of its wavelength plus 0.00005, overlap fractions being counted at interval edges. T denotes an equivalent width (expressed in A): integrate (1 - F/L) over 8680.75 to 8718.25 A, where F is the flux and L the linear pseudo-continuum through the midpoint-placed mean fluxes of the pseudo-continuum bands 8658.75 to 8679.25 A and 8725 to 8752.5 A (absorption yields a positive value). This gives -4.9 A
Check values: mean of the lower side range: 0.517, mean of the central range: 0.595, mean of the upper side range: 0.539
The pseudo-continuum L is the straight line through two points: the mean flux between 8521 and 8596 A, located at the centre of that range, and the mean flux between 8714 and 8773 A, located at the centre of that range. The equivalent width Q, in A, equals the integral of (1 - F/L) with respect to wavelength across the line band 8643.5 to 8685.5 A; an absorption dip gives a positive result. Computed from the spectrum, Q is 1.6 A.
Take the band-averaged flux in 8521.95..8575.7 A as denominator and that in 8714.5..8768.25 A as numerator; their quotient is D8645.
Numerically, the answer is 0.94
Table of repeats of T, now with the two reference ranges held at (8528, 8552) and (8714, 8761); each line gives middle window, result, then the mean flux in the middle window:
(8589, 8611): 0.5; 0.547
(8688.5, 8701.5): -1.0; 0.598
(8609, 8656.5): -3.6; 0.599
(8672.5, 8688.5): -1.3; 0.598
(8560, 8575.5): -1.3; 0.609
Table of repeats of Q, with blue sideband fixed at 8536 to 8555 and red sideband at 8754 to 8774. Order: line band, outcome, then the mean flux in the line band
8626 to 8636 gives -0.99 A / 0.612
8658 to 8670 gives 1.94 A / 0.468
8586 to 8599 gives 0.24 A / 0.544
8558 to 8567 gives -0.81 A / 0.602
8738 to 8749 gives 0.70 A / 0.527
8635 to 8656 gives -1.05 A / 0.585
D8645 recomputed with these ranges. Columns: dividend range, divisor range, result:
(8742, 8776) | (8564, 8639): 0.90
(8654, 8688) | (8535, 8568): 0.94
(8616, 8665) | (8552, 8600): 0.98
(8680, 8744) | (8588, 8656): 1.01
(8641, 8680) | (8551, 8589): 0.89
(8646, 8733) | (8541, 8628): 0.98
